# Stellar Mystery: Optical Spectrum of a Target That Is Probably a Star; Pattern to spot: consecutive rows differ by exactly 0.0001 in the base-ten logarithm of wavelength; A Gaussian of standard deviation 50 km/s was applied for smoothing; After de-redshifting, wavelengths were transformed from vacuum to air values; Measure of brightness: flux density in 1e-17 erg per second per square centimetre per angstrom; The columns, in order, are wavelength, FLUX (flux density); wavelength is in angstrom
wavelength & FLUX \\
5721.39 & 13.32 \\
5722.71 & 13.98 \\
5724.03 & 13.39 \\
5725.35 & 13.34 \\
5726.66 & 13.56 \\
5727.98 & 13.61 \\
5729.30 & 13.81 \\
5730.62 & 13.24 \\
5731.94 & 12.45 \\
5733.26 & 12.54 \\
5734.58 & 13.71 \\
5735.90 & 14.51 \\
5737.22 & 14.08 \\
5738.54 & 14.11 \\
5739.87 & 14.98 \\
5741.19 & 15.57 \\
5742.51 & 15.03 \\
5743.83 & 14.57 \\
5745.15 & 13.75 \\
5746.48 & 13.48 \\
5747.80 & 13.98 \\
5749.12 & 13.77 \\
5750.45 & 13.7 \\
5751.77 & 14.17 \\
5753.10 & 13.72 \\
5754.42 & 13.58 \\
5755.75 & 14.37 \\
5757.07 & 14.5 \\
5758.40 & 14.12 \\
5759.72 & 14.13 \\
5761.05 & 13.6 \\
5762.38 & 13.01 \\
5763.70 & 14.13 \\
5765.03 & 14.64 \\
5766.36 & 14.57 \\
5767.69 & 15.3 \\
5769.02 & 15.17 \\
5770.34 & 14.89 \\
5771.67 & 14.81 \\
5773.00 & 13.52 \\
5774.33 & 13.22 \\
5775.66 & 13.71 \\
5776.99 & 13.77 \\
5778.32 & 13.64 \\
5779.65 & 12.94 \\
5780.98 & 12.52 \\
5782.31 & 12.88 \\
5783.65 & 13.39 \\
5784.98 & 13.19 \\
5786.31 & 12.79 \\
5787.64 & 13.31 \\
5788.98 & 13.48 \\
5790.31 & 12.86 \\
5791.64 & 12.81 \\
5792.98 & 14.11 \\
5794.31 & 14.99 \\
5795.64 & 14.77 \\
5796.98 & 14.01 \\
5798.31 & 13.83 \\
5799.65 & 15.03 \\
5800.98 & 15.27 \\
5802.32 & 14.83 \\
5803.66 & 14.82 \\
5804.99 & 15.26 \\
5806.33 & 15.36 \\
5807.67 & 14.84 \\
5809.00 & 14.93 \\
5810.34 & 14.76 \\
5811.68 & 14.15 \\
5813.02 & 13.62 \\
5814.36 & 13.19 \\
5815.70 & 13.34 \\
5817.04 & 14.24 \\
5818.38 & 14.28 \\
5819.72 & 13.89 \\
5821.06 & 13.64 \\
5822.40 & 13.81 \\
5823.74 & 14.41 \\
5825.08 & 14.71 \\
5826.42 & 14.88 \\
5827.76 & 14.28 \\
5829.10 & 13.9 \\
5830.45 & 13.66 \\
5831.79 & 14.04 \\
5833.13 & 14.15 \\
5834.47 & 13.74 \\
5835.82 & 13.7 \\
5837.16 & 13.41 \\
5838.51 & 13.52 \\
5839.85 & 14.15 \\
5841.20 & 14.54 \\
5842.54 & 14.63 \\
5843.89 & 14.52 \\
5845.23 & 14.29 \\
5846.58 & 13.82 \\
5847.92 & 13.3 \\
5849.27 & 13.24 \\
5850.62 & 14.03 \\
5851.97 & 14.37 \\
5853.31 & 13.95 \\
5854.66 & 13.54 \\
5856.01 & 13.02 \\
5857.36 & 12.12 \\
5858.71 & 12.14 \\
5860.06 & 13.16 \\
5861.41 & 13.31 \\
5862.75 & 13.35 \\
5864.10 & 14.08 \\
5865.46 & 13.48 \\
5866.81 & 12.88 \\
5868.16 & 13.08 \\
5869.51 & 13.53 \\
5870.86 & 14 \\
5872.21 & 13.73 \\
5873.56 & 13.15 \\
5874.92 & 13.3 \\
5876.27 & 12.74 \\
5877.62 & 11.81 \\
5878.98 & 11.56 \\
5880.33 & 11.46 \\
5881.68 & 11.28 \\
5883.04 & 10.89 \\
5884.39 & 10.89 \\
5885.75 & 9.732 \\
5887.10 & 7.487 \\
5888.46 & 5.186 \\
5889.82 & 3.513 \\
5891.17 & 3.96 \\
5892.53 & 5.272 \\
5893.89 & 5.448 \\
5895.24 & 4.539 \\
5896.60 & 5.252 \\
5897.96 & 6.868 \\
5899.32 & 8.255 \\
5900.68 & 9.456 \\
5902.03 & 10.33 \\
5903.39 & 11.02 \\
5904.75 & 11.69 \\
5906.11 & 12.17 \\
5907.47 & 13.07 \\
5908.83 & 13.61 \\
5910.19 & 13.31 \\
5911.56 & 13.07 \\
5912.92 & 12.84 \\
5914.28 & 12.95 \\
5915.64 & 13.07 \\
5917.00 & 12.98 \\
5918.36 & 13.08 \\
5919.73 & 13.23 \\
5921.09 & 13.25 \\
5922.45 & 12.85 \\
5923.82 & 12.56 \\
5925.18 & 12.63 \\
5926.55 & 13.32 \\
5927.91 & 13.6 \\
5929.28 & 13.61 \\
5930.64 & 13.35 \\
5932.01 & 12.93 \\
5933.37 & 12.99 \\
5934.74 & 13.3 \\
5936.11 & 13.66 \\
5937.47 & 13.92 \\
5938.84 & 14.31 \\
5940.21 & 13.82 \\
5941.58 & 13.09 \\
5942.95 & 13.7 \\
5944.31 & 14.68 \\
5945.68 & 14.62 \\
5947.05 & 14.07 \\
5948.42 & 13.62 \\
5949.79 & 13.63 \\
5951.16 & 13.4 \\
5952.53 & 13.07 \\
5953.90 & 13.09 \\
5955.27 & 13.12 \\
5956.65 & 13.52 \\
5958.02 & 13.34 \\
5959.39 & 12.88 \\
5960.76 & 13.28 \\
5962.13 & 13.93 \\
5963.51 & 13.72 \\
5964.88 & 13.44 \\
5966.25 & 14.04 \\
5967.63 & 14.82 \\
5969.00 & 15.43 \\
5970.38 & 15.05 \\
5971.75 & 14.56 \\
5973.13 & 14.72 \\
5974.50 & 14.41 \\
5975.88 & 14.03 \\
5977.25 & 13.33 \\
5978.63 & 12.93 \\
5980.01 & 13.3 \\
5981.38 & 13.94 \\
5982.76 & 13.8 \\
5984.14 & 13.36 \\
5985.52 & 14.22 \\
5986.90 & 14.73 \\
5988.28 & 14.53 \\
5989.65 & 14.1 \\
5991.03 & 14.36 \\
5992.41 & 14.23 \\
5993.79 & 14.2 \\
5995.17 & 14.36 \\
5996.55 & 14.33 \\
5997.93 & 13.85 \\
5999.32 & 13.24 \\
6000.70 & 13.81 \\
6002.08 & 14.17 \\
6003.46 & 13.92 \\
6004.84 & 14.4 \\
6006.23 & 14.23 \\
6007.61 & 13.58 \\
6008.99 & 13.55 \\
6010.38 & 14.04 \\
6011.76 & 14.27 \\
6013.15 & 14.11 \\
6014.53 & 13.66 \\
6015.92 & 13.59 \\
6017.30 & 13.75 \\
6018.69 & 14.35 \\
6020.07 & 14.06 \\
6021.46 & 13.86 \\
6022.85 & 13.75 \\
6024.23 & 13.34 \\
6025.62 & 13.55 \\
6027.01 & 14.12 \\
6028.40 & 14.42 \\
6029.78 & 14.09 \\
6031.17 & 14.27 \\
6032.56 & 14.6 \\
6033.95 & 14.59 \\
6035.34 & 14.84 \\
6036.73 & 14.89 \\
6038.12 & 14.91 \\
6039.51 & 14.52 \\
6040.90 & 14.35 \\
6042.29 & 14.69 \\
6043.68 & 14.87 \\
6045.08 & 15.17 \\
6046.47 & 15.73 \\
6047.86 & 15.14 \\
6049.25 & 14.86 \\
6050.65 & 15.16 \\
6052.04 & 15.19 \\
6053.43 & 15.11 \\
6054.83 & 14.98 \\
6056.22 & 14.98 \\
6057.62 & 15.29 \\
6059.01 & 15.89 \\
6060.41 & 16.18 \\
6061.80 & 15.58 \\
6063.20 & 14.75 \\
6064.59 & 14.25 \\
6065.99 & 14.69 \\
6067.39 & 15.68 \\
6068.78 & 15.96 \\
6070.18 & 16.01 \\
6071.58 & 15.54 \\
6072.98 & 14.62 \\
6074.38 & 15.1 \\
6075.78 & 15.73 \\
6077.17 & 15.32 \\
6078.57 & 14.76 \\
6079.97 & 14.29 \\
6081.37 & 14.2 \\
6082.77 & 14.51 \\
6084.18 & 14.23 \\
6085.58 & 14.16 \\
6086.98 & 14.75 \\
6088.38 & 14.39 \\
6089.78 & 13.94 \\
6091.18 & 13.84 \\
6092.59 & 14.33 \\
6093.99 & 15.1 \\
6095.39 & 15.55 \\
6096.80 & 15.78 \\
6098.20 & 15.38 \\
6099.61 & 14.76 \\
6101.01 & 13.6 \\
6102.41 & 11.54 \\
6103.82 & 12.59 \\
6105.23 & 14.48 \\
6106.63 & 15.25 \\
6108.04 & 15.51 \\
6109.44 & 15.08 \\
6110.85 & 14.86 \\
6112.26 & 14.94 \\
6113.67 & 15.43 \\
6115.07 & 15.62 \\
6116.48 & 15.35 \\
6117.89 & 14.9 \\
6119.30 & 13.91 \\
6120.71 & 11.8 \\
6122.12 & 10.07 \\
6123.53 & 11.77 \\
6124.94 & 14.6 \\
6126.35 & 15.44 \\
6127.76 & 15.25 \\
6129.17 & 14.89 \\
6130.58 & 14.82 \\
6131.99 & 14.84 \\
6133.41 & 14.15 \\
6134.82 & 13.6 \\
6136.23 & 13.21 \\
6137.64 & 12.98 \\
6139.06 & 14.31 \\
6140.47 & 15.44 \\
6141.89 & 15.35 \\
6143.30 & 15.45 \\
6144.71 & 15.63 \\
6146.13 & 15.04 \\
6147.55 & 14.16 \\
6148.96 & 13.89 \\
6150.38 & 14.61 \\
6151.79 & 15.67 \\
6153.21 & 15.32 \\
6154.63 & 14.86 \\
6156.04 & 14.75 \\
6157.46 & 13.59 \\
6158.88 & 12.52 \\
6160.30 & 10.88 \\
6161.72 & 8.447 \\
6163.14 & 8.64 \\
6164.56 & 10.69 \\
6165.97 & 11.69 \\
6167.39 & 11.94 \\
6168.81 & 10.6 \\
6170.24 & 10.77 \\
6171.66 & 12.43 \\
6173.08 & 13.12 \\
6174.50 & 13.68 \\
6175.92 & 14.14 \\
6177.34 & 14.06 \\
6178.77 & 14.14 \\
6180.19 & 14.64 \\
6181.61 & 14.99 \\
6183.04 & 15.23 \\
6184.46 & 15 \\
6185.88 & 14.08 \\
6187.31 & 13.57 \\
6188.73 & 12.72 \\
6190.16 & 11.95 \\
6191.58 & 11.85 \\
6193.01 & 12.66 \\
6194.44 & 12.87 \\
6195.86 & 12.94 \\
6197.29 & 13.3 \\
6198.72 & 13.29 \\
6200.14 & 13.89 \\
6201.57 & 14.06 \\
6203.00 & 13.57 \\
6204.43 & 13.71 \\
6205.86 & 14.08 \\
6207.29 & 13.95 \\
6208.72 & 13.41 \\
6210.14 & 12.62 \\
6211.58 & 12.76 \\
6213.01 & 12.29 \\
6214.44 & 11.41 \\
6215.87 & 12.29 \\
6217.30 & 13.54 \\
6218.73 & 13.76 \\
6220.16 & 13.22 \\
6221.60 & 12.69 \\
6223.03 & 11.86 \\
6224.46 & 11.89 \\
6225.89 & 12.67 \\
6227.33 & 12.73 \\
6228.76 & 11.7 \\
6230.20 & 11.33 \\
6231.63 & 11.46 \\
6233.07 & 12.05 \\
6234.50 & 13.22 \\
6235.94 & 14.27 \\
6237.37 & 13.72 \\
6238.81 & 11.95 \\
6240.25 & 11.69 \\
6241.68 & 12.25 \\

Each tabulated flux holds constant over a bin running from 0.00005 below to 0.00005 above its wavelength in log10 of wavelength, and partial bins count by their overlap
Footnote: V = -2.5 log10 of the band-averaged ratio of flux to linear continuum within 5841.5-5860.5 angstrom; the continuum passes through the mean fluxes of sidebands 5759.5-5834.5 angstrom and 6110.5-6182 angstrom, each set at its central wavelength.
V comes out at 0.03 mag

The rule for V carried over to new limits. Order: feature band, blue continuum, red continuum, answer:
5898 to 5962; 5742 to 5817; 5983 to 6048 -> 0.10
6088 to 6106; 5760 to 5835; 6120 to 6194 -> -0.05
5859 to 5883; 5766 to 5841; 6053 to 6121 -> 0.11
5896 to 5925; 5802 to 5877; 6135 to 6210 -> 0.18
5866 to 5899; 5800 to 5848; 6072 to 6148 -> 0.43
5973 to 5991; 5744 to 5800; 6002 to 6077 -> 0.04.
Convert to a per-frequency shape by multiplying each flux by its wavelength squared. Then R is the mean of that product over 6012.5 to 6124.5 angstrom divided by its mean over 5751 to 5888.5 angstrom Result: 1.17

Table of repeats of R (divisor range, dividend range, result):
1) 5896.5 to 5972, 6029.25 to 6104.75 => 1.19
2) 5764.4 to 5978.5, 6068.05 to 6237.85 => 1.15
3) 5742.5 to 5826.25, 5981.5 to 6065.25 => 1.11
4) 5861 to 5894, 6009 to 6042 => 1.38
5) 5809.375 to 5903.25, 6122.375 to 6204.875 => 1.23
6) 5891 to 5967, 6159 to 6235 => 1.13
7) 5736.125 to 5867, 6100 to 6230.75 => 1.09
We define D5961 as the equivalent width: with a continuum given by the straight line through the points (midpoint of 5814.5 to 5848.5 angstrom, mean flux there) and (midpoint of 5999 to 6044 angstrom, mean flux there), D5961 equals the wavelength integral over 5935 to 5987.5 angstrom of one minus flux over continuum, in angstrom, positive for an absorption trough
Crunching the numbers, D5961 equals 0.9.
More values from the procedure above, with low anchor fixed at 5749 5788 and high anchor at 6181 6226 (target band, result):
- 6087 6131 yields -3.4 angstrom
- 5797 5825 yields -1.2 angstrom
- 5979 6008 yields -1.1 angstrom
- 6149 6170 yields 1.3 angstrom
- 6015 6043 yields -1.6 angstrom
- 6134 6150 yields -1.4 angstrom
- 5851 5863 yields 0.4 angstrom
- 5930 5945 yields 0.0 angstrom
